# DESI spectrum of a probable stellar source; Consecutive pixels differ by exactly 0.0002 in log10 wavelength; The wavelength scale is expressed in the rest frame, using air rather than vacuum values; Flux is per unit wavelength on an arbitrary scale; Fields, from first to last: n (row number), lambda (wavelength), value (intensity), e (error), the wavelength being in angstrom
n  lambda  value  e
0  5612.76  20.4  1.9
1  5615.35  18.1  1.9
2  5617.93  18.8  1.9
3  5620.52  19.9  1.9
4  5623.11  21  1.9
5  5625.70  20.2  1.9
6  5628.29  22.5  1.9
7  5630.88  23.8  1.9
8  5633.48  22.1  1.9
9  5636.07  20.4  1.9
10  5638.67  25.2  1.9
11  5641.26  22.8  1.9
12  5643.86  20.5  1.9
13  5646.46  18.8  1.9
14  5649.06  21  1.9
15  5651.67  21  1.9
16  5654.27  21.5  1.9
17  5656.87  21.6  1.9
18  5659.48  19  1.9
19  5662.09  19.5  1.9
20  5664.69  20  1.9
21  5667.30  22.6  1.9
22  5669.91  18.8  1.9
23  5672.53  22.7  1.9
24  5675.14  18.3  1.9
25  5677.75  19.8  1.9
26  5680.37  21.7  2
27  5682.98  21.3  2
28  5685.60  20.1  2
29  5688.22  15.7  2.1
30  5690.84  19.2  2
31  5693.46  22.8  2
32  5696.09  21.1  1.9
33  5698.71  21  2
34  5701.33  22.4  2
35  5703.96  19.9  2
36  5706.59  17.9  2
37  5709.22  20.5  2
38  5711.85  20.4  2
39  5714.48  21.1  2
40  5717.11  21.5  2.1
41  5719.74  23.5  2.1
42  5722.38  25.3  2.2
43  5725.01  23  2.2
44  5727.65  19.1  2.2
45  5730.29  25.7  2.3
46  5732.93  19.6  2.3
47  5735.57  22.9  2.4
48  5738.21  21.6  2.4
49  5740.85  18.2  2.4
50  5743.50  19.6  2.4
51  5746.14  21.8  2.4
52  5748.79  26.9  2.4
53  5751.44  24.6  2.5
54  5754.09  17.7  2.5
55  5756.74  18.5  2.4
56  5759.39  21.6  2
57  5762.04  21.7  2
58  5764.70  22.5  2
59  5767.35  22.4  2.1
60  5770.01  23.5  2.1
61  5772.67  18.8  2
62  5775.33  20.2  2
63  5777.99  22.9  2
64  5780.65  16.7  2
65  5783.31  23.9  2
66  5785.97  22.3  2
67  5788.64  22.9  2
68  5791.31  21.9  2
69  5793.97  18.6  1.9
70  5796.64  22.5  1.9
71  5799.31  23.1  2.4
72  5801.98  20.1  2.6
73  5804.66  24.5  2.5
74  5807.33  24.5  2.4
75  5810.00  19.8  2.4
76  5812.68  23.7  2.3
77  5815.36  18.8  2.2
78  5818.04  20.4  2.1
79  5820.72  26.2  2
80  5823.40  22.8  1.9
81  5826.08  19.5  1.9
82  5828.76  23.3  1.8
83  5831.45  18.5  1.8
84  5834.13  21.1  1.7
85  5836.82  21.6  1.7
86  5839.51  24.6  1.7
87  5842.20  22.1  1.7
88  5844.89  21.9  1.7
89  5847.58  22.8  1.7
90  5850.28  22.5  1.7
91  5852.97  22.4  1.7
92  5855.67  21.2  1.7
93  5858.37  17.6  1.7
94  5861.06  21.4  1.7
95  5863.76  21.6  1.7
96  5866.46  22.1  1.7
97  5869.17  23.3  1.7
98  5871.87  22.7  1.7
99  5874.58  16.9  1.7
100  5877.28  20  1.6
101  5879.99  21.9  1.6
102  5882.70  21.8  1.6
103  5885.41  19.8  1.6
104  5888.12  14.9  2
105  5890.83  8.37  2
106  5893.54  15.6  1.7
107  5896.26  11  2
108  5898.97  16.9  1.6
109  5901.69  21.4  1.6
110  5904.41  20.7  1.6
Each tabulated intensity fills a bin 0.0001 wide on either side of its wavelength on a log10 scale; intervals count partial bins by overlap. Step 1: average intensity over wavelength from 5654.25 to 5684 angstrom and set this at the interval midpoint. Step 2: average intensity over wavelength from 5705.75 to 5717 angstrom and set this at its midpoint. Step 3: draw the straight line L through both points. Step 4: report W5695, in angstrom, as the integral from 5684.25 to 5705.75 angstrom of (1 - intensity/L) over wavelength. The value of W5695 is 0.12 angstrom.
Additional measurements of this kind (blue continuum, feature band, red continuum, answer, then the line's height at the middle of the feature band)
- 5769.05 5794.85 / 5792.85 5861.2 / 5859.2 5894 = -4.95 angstrom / 20.3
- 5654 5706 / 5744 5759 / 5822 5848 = -0.51 angstrom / 21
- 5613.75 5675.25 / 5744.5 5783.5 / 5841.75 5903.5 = -2.54 angstrom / 20.2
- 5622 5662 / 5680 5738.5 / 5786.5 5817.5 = 1.05 angstrom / 21.6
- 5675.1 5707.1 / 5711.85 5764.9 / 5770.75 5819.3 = -2.54 angstrom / 20.8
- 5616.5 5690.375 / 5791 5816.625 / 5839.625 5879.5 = -0.62 angstrom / 21.2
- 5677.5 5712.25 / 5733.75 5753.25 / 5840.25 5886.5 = -1.39 angstrom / 20.6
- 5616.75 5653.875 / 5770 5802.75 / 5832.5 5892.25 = -0.74 angstrom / 20.8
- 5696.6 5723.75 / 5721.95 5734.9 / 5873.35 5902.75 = -0.90 angstrom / 20.9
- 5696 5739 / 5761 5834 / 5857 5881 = -1.79 angstrom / 21.2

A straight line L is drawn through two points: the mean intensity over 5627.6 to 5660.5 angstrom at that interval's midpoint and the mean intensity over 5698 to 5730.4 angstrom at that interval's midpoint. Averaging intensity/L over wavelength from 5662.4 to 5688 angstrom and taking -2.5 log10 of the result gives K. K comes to 0.062 mag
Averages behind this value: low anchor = 21.6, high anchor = 21.5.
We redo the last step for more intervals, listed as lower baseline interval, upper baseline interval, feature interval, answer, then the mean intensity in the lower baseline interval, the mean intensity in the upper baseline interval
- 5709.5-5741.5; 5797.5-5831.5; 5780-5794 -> 0.03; 21.9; 22.1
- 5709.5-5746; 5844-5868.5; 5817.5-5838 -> -0.01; 21.6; 21.5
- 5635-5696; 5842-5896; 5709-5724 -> -0.09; 20.6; 19.8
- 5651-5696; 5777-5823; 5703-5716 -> 0.04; 20.3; 21.9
